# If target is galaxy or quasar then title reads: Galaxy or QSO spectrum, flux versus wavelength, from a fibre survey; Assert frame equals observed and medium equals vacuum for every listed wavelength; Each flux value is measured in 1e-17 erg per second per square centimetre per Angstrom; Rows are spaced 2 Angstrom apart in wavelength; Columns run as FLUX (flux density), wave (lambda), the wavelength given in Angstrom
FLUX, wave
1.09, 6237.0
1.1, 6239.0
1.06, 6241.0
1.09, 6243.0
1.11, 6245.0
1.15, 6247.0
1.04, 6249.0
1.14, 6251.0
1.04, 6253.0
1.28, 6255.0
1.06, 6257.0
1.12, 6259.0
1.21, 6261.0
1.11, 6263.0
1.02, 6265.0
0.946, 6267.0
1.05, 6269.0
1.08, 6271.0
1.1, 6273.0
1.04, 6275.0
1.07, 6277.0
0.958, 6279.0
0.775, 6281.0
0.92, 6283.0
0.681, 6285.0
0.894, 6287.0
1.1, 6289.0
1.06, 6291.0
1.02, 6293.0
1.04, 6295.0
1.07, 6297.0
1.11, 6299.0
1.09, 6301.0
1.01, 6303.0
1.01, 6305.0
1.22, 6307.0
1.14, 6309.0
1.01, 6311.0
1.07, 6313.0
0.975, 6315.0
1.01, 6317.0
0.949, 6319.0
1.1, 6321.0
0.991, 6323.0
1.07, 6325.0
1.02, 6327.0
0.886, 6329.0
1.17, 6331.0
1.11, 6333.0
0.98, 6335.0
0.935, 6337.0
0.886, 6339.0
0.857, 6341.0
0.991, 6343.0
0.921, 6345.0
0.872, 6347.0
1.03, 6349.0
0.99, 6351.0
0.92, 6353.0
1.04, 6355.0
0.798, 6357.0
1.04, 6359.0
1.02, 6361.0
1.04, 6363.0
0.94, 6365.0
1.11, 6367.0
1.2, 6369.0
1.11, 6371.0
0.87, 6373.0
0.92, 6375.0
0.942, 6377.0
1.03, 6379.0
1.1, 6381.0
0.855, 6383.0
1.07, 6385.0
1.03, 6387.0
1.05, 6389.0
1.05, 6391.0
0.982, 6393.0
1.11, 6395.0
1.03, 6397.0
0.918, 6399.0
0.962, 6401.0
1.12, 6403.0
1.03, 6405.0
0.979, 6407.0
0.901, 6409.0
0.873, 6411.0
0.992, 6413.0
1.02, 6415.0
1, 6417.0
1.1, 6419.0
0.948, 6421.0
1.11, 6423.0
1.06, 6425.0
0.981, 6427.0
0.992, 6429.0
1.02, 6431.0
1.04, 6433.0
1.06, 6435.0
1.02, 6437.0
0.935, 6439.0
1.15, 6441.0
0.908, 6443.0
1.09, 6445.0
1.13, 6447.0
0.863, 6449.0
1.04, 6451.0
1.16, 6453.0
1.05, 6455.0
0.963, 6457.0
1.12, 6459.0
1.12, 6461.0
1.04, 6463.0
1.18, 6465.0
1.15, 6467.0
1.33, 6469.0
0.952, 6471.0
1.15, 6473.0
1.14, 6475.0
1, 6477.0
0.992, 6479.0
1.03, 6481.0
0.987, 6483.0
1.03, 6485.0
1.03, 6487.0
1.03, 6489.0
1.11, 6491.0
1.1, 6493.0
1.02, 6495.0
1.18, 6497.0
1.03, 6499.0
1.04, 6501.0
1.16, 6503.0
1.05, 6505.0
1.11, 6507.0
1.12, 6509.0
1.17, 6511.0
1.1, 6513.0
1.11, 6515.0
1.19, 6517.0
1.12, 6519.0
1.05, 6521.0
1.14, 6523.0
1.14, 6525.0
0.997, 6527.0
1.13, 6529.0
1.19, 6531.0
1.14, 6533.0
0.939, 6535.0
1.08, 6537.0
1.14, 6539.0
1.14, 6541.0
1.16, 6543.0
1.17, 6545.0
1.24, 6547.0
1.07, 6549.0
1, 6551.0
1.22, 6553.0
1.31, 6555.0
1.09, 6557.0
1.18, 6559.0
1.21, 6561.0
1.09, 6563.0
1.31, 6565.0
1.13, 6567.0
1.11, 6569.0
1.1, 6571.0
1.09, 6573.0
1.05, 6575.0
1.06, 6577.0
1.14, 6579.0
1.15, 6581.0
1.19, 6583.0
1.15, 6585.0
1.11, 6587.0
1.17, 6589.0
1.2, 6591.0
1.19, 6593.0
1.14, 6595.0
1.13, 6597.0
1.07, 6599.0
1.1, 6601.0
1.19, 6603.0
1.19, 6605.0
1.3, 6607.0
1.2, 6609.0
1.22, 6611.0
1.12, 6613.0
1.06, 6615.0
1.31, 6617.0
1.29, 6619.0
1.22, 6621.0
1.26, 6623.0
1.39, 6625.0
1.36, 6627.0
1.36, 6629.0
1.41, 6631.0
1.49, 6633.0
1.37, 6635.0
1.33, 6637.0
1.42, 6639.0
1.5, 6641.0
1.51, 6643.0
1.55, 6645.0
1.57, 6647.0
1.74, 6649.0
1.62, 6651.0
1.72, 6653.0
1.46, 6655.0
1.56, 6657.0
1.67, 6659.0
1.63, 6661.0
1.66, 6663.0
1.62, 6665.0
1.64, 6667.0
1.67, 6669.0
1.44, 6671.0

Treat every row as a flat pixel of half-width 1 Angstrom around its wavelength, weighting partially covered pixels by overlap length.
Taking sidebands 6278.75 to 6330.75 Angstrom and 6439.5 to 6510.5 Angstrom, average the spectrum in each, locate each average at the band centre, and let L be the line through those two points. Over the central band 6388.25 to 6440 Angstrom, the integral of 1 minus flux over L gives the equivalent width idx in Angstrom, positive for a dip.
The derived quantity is 1.9 Angstrom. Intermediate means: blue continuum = 1.01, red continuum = 1.07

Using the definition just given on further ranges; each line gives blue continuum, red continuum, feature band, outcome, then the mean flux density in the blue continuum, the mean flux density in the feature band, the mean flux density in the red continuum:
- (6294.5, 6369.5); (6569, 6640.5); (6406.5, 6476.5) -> 3.26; 1.01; 1.04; 1.22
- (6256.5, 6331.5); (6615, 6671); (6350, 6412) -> 7.67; 1.03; 1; 1.48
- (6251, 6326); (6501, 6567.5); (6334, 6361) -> 2.94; 1.04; 0.946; 1.13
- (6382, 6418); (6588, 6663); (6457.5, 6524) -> 2.87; 0.998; 1.09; 1.36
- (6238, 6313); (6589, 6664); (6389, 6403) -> 1.68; 1.05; 1.02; 1.36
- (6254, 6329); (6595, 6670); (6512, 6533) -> 2.69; 1.04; 1.12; 1.4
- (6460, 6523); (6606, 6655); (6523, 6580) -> 4.20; 1.09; 1.13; 1.39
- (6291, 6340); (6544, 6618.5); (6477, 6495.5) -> 1.31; 1.04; 1.04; 1.16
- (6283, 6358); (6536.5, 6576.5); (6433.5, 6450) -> 0.83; 1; 1.02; 1.14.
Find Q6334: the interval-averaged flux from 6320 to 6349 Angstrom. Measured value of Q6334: 0.986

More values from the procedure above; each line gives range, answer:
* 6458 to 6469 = 1.14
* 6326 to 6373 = 0.992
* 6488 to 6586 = 1.12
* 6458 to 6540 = 1.09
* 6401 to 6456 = 1.02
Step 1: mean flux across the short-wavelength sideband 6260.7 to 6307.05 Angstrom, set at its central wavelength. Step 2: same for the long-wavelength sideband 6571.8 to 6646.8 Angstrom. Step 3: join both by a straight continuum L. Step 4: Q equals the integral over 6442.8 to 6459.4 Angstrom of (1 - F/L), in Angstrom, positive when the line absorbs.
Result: 1.4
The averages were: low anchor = 1.02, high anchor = 1.25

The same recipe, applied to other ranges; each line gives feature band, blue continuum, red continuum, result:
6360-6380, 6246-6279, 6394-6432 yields 0.24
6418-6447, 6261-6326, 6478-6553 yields 0.96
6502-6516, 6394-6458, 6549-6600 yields -0.39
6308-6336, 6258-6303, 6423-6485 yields -0.14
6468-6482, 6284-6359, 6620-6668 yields 1.75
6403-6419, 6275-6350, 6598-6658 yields 1.80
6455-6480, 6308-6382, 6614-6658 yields 1.89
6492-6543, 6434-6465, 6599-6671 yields 3.34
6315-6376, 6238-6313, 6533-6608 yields 4.64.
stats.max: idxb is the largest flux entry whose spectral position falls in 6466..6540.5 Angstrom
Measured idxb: 1.33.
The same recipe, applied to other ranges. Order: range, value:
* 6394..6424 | 1.12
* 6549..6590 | 1.31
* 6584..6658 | 1.74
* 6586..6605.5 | 1.2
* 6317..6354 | 1.17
